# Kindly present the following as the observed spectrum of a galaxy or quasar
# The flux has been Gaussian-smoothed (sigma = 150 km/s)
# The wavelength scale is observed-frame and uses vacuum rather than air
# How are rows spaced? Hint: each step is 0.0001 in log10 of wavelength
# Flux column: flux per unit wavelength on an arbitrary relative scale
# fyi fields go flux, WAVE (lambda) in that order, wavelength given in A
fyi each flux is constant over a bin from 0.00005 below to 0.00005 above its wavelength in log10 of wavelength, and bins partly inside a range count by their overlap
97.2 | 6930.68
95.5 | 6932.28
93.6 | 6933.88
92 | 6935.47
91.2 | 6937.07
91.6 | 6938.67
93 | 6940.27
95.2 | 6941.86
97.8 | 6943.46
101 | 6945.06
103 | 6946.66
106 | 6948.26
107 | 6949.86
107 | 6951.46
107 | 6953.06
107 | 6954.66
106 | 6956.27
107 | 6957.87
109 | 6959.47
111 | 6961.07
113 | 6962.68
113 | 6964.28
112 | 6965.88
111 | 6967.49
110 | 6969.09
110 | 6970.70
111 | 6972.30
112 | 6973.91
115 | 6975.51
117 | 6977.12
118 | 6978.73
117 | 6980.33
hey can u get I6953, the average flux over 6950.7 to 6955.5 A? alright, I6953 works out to 107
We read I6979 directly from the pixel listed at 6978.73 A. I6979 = 118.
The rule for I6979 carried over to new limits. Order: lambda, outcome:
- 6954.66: 107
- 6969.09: 110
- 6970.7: 110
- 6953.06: 107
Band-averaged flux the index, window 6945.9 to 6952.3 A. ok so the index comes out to 106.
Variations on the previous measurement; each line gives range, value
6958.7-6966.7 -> 112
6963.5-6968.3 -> 112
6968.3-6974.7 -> 111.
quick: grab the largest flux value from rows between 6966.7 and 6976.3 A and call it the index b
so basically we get 115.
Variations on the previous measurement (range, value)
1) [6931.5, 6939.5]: 95.5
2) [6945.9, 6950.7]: 107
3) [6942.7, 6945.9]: 101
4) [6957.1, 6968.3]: 113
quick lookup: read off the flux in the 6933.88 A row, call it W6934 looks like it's 93.6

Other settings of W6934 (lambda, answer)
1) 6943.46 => 97.8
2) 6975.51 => 115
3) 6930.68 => 97.2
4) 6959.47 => 109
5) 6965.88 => 112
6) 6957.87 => 107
